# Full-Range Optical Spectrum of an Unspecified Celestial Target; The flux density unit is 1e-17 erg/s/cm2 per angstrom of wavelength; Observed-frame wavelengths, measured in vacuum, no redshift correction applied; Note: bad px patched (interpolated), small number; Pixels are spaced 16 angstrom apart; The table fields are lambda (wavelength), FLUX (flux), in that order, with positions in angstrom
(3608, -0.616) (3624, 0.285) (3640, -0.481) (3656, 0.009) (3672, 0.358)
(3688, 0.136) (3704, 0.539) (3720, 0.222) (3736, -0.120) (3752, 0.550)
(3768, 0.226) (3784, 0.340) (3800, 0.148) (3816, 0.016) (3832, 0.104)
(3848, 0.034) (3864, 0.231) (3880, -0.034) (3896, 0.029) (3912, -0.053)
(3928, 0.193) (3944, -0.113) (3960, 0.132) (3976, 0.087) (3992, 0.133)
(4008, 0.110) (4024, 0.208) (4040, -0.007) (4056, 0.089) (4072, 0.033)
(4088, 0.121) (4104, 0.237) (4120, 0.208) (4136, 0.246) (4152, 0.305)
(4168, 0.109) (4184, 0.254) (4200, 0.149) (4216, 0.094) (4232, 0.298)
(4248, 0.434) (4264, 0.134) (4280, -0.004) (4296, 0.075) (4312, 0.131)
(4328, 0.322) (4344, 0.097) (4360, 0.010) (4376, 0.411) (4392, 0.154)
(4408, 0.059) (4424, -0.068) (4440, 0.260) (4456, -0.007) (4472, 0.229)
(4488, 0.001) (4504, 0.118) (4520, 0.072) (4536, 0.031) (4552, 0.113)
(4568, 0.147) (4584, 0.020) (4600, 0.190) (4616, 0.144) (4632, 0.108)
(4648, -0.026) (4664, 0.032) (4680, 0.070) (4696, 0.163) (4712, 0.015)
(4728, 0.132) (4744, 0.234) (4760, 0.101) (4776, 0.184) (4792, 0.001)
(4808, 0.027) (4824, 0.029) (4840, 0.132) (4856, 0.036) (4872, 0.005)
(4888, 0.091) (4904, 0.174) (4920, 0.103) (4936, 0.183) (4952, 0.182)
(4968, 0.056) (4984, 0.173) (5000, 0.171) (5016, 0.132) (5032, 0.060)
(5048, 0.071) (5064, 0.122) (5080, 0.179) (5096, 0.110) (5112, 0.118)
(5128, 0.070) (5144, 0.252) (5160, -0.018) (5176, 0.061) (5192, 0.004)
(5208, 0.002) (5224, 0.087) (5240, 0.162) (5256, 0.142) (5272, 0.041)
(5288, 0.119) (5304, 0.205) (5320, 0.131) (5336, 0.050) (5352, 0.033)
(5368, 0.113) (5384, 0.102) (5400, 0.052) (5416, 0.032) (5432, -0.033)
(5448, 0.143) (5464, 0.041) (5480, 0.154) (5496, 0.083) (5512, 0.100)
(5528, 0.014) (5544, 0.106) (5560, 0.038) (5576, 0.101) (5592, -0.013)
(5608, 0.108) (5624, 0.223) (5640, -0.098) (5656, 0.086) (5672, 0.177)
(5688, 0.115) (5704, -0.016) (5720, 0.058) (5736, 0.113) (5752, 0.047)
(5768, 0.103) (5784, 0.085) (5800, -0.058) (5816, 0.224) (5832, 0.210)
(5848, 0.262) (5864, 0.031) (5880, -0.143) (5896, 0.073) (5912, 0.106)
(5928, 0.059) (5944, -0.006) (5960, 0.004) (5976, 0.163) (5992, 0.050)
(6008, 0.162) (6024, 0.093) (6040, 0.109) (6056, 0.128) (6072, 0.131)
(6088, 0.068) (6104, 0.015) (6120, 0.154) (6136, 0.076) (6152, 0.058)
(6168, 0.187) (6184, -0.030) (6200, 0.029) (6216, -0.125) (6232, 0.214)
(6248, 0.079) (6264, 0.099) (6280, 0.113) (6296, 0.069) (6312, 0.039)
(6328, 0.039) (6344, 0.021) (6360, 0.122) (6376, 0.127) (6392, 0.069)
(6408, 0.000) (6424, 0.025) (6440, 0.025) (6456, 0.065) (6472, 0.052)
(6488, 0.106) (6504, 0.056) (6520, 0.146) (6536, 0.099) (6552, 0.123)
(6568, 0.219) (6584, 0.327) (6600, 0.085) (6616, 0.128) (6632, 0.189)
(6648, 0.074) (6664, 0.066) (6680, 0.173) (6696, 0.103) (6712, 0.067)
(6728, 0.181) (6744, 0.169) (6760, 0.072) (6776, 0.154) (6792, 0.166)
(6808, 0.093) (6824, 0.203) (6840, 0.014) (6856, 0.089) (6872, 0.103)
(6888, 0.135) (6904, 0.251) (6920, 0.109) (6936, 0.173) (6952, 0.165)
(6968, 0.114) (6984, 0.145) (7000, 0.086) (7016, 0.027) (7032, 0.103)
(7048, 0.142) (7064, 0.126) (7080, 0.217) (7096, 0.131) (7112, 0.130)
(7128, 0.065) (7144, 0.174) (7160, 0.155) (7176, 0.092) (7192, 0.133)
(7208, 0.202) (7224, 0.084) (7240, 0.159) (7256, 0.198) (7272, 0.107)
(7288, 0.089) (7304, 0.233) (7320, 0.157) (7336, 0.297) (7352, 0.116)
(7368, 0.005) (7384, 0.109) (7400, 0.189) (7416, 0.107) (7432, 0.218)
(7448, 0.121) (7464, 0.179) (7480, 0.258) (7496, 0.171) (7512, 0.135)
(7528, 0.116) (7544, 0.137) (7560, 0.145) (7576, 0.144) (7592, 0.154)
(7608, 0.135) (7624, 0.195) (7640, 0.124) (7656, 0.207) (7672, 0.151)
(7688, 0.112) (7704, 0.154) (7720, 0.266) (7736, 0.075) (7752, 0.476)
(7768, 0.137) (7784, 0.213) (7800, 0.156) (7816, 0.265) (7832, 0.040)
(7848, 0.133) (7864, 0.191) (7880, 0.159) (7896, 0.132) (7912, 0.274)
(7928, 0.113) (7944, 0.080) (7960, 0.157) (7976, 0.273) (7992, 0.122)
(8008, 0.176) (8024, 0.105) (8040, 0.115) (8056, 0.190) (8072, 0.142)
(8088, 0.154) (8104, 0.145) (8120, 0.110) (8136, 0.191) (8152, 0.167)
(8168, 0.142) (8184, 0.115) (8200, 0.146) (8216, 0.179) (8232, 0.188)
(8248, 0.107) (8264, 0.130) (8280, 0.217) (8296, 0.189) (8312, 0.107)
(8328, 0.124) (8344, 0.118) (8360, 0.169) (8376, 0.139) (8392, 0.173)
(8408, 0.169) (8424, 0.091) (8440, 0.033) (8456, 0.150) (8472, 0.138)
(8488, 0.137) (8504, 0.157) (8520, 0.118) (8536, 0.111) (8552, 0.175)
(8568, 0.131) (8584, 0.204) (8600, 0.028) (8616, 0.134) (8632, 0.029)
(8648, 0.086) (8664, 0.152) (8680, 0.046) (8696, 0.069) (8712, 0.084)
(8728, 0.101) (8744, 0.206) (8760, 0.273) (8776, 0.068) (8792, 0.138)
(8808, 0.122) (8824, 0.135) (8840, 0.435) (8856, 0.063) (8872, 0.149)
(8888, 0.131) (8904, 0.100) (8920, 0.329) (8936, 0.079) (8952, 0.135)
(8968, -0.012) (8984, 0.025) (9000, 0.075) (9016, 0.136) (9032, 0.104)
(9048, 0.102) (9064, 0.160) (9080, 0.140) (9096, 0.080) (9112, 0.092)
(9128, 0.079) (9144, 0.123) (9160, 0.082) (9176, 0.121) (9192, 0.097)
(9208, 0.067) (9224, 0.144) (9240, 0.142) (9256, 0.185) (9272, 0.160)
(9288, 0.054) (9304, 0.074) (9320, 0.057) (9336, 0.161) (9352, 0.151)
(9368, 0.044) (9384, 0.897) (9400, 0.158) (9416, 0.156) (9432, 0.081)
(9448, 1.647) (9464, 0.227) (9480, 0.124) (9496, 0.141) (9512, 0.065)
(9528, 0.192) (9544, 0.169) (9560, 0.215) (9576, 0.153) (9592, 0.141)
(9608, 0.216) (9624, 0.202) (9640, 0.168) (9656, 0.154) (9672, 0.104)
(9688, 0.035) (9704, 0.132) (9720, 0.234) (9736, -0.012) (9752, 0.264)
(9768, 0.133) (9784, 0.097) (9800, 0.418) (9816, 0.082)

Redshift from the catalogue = 0.76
